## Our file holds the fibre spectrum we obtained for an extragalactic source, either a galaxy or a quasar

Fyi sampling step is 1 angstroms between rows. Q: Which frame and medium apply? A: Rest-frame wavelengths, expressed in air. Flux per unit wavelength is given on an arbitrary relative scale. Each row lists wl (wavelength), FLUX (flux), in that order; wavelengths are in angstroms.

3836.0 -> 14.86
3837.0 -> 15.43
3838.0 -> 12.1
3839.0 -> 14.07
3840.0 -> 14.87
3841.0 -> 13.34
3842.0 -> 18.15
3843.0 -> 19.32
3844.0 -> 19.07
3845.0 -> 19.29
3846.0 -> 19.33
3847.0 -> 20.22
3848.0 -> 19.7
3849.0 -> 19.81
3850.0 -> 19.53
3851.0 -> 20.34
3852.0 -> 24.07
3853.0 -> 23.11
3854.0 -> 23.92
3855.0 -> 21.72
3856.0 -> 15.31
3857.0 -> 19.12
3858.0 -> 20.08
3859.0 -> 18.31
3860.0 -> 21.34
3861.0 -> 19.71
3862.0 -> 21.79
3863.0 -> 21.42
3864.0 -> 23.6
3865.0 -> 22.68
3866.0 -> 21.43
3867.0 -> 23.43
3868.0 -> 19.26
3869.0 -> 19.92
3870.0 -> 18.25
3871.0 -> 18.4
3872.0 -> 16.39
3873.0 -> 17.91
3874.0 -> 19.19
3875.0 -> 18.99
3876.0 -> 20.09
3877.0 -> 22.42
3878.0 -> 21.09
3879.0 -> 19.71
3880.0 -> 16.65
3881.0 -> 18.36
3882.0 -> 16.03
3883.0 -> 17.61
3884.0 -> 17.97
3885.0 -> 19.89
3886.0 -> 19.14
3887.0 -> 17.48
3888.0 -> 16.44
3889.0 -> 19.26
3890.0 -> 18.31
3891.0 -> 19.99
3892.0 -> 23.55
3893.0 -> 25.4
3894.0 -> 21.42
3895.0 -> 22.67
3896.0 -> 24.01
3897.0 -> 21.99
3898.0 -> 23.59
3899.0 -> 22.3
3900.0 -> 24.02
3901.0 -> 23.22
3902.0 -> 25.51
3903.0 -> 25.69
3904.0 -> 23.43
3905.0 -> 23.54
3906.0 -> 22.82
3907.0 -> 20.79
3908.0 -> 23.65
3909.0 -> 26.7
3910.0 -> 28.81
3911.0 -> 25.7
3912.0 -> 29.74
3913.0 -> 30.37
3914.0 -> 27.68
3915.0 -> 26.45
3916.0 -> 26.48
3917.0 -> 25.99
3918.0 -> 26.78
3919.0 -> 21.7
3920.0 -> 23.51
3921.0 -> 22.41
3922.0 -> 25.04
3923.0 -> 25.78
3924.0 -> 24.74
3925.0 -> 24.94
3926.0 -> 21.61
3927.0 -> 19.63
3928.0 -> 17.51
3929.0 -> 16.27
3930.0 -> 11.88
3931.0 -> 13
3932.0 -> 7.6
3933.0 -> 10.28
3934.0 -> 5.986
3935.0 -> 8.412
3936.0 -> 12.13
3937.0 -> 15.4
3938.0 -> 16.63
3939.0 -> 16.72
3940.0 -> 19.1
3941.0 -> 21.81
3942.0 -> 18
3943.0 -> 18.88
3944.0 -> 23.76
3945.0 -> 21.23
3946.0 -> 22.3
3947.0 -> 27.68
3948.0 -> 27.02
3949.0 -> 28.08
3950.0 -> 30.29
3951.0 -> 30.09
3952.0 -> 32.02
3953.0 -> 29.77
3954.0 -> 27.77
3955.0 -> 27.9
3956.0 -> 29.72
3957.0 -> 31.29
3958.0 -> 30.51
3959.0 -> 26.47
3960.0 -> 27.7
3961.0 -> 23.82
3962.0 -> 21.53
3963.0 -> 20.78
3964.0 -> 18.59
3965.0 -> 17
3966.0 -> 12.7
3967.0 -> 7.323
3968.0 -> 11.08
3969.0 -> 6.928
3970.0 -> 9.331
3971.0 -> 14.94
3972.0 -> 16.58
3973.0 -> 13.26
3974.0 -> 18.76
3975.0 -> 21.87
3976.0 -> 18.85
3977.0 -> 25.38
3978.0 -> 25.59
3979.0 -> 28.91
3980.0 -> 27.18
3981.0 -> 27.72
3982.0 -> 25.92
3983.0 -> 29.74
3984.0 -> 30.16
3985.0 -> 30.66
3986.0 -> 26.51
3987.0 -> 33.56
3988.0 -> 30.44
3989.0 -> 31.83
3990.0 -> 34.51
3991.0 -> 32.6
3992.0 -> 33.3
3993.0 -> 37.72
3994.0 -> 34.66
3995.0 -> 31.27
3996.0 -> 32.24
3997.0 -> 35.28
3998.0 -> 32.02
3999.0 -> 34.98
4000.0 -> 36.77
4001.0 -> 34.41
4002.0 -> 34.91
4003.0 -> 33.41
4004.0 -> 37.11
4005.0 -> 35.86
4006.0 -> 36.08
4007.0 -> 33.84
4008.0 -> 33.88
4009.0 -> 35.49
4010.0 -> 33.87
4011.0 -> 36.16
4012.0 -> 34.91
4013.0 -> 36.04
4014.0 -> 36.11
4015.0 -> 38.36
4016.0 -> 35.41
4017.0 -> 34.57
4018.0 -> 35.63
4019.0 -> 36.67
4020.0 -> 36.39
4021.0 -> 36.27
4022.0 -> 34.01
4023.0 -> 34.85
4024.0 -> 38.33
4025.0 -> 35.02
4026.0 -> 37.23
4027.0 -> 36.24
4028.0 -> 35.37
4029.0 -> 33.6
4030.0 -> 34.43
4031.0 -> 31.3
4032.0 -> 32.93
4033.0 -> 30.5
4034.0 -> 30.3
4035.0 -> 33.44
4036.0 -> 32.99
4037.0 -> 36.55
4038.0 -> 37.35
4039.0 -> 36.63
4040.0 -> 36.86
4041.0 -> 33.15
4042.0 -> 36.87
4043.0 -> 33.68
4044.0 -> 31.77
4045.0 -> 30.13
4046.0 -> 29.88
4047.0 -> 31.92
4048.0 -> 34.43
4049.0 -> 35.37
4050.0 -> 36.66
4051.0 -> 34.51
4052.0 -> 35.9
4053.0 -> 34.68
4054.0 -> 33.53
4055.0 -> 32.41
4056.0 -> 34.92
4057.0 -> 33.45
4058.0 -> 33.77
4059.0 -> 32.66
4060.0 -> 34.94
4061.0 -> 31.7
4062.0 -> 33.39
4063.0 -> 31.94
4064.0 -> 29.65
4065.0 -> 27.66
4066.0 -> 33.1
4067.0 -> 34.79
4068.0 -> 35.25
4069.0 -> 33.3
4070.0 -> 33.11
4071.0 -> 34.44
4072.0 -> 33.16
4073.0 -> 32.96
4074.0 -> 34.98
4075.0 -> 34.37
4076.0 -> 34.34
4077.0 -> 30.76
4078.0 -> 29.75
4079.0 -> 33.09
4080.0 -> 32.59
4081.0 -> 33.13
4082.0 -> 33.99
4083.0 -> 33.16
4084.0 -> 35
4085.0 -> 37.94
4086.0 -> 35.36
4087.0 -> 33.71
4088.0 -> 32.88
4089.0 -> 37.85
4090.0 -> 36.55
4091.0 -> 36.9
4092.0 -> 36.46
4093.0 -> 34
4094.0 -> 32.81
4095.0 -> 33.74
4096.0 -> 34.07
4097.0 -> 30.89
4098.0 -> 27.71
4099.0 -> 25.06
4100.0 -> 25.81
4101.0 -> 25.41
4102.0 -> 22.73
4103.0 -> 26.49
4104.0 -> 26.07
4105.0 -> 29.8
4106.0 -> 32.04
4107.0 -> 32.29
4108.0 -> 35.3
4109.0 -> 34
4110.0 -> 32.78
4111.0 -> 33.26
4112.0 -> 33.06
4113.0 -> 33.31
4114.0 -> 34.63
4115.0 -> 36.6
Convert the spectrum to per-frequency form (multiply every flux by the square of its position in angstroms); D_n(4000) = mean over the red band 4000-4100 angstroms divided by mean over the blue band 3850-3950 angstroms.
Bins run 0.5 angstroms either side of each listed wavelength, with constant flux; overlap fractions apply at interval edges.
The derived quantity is 1.75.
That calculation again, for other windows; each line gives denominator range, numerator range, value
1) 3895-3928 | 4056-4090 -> 1.48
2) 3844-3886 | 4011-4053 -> 1.90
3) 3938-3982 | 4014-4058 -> 1.61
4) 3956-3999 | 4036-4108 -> 1.37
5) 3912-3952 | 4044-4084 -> 1.68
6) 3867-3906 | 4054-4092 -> 1.79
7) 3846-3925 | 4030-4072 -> 1.66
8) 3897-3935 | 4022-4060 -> 1.65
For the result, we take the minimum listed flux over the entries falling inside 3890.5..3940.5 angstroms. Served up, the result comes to 5.986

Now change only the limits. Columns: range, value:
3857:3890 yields 16.03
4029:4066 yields 27.66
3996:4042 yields 30.3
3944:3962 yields 21.23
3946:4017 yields 6.928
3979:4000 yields 25.92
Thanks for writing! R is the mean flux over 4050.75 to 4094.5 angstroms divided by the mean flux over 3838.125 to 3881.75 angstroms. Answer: 1.73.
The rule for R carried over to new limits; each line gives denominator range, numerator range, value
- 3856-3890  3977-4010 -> 1.67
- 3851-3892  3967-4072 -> 1.61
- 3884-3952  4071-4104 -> 1.49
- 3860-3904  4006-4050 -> 1.68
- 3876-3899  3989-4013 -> 1.71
